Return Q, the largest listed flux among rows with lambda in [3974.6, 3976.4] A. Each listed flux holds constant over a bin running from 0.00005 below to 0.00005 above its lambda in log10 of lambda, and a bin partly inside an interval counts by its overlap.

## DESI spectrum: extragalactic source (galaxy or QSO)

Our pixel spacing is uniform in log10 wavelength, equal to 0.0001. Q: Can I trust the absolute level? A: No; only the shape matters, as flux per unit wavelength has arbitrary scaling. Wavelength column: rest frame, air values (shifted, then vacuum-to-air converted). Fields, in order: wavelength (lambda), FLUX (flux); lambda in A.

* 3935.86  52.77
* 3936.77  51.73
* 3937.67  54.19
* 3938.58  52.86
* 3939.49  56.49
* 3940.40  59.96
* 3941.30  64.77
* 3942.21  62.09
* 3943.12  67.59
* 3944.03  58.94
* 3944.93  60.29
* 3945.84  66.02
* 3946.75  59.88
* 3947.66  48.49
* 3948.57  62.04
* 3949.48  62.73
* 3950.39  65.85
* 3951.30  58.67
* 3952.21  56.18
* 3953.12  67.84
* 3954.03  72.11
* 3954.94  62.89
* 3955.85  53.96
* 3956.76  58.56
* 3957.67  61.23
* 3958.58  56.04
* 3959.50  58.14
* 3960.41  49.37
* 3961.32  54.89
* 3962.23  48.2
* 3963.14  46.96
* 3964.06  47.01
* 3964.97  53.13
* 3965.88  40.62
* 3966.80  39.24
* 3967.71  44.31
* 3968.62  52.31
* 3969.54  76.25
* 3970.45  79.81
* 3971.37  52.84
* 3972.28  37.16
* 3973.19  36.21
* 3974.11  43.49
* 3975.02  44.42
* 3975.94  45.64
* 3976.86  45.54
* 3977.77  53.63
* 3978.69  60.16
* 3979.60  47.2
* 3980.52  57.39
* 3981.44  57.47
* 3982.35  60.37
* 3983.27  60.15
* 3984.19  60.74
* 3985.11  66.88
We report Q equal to 45.64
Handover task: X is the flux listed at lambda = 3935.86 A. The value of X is 52.77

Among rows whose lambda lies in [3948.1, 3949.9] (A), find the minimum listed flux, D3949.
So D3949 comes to 62.04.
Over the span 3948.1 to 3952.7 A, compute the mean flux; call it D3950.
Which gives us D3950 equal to 61.1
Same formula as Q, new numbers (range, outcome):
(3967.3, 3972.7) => 79.81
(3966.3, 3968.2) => 44.31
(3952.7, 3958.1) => 72.11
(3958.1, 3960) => 58.14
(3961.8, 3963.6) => 48.2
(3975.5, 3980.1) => 60.16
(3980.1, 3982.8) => 60.37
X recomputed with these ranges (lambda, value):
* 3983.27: 60.15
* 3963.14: 46.96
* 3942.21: 62.09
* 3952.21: 56.18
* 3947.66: 48.49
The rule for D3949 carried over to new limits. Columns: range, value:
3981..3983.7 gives 57.47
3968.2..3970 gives 52.31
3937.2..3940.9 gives 52.86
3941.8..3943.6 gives 62.09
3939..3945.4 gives 56.49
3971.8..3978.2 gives 36.21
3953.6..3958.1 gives 53.96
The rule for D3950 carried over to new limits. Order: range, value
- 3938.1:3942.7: 59.2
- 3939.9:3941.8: 62.3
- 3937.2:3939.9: 54.5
